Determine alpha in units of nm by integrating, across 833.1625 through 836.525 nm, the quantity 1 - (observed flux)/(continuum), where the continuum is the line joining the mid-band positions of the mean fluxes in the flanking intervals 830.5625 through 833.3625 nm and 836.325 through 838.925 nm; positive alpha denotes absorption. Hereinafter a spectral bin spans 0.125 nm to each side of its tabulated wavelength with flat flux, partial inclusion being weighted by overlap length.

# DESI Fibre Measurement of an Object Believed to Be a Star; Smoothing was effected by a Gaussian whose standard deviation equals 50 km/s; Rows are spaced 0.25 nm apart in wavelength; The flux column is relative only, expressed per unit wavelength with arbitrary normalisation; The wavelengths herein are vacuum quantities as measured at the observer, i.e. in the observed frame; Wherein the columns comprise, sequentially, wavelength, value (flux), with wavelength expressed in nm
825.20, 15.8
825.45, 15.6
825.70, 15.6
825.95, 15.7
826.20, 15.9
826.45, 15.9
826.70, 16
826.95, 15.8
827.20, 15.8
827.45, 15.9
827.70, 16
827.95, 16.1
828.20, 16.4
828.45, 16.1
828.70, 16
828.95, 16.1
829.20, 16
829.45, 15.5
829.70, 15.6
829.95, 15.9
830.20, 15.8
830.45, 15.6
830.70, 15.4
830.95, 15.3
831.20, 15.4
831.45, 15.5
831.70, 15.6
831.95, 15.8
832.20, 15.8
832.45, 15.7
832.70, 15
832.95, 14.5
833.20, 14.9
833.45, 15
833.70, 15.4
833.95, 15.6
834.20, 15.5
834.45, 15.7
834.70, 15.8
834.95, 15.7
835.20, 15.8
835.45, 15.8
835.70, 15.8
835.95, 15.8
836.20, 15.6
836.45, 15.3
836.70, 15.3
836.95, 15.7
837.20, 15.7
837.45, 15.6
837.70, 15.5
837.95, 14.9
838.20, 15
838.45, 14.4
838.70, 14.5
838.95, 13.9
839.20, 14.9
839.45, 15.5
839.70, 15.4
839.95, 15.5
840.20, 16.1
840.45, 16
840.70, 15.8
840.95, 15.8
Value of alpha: -0.07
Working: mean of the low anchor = 15.4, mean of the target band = 15.6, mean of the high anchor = 15.1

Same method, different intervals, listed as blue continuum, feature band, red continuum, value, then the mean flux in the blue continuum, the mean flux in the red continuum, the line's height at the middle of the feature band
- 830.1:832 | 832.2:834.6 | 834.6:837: 0.05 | 15.5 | 15.7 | 15.6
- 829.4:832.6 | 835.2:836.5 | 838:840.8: -0.03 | 15.6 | 15.2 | 15.4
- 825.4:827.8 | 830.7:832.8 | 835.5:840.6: 0.01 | 15.8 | 15.3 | 15.6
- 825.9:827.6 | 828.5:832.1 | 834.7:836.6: 0.02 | 15.9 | 15.7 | 15.8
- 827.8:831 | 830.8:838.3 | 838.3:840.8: 0.02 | 15.8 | 15.2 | 15.5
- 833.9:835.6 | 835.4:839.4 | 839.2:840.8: 0.12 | 15.7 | 15.7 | 15.7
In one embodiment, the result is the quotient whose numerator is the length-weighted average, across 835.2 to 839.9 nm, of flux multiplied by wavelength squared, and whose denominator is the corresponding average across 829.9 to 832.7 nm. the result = 0.99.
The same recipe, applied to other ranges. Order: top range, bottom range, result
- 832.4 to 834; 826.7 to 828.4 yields 0.96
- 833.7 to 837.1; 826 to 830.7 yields 1.00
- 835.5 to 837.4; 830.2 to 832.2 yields 1.02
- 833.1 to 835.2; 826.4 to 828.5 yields 0.98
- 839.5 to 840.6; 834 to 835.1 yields 1.02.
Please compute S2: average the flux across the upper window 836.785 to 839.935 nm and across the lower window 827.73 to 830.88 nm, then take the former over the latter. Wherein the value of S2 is 1.0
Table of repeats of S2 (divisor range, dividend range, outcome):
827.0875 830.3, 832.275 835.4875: 0.97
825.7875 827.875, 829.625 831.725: 0.98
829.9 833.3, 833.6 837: 1.01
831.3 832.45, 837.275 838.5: 0.97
